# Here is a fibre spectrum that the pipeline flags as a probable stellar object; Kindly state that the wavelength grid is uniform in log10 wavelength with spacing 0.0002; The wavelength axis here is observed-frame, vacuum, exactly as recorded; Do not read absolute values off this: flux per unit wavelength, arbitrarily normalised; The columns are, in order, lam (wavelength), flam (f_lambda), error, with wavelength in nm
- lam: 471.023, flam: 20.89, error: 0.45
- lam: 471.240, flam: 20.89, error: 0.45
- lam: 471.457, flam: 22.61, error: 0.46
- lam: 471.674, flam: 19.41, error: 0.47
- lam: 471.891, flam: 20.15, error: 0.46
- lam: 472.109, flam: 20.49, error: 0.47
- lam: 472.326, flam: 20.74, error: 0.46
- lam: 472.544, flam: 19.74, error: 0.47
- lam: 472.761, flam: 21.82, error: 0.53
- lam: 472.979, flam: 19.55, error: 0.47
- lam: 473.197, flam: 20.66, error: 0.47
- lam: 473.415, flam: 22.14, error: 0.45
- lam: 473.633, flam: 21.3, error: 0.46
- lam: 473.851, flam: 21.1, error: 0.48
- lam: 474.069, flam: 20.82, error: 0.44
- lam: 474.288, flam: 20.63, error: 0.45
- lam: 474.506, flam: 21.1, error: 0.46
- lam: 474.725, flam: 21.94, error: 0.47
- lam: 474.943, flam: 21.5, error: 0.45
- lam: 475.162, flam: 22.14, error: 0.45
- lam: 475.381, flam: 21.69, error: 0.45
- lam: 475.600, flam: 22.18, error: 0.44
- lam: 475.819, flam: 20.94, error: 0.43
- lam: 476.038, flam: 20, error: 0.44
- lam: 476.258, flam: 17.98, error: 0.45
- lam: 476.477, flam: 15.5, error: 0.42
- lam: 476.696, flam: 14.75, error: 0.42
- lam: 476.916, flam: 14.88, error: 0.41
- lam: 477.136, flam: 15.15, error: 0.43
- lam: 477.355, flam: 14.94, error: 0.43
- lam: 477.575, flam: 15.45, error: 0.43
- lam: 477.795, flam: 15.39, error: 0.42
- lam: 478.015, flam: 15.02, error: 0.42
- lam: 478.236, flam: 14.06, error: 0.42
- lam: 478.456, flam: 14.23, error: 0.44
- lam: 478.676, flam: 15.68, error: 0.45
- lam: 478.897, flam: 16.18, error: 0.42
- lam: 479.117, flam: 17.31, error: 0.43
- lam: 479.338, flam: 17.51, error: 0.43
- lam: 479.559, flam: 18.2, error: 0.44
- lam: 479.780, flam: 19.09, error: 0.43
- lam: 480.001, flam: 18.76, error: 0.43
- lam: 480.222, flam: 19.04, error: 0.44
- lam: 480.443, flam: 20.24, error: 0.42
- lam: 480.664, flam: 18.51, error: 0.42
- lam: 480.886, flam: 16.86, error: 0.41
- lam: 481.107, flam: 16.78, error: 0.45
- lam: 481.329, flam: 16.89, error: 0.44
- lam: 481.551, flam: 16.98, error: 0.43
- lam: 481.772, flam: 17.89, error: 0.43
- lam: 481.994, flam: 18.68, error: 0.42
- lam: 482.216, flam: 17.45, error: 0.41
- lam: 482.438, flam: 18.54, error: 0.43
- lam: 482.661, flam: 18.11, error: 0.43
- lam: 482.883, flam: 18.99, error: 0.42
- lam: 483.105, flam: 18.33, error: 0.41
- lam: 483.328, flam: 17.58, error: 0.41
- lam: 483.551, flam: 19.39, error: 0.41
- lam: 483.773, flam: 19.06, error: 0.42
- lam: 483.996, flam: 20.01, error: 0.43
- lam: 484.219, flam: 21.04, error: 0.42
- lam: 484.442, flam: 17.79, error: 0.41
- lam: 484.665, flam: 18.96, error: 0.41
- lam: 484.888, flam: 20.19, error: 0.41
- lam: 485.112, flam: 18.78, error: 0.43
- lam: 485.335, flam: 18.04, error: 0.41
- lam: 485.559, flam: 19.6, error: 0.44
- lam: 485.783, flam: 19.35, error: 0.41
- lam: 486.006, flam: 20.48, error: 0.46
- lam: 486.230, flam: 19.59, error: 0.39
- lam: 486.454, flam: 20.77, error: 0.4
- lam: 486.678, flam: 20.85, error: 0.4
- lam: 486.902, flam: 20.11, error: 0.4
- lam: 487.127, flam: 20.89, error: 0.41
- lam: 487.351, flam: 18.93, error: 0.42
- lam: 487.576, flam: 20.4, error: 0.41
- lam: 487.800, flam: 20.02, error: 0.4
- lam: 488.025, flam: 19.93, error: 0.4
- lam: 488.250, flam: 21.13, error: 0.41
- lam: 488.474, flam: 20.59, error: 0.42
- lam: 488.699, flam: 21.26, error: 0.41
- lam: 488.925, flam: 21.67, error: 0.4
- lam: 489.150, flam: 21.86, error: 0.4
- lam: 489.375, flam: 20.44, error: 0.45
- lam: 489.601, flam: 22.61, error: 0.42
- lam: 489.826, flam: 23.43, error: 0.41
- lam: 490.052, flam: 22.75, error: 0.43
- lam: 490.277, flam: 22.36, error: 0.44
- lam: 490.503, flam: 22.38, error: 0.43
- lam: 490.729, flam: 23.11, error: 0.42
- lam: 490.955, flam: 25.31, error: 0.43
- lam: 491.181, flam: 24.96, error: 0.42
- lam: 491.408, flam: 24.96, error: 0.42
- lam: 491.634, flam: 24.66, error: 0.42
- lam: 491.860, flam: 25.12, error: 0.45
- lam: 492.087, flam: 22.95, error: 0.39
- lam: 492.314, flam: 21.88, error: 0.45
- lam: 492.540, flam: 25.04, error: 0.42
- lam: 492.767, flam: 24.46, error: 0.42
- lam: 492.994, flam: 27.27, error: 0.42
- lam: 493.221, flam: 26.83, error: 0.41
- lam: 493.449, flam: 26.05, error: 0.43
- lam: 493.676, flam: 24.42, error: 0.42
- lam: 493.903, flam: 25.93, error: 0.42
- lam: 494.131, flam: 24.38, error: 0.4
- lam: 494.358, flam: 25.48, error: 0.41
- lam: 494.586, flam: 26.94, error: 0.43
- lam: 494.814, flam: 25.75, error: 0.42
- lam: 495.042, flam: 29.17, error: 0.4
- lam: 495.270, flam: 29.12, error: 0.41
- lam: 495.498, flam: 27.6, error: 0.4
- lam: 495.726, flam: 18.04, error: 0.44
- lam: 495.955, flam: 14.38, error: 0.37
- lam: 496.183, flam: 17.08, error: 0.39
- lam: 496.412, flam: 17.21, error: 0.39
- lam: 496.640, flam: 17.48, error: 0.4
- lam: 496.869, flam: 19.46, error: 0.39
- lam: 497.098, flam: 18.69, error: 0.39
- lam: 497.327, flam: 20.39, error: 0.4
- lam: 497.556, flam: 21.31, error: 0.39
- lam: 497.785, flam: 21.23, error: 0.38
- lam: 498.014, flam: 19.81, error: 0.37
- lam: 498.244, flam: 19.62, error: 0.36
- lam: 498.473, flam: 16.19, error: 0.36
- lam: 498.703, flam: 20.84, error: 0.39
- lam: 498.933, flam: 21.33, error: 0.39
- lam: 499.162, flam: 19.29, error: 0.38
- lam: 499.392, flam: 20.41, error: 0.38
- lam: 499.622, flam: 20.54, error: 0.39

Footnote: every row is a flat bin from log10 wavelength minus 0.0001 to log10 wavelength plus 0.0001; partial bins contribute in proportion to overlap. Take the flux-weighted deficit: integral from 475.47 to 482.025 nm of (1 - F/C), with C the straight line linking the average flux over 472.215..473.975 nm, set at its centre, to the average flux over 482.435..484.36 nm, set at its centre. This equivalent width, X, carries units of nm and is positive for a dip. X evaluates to 0.89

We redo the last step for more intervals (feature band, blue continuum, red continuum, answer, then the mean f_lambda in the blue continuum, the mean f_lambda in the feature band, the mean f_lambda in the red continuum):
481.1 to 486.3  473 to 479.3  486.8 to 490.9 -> 0.375 nm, 18.4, 18.7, 21.4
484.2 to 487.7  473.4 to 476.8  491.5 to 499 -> 0.301 nm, 20.3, 19.7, 22.6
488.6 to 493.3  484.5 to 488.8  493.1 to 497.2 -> -0.447 nm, 20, 23.6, 23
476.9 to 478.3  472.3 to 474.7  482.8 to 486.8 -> 0.367 nm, 20.9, 15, 19.4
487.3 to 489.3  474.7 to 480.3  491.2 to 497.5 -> 0.056 nm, 17.6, 20.7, 23.4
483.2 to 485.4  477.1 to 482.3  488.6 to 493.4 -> 0.063 nm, 17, 19.1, 23.6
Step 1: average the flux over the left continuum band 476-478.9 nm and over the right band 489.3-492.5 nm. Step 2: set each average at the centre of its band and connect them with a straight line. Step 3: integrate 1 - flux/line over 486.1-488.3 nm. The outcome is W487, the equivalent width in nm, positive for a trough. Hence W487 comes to 0.10 nm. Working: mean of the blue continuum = 15.5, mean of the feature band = 20.2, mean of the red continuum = 23.4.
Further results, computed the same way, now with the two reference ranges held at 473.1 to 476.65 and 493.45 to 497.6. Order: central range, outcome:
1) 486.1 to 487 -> 0.056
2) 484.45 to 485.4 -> 0.116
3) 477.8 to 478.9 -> 0.314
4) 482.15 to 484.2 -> 0.252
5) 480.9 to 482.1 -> 0.217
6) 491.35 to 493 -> -0.161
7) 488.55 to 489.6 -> 0.023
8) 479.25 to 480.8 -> 0.172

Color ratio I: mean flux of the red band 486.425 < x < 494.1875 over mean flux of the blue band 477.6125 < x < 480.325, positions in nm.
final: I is 1.37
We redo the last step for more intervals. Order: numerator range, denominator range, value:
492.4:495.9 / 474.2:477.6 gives 1.35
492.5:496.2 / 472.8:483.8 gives 1.35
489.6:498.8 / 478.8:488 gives 1.21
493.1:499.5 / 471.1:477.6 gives 1.11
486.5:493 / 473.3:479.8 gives 1.22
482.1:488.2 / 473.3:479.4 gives 1.06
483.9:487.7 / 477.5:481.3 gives 1.16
